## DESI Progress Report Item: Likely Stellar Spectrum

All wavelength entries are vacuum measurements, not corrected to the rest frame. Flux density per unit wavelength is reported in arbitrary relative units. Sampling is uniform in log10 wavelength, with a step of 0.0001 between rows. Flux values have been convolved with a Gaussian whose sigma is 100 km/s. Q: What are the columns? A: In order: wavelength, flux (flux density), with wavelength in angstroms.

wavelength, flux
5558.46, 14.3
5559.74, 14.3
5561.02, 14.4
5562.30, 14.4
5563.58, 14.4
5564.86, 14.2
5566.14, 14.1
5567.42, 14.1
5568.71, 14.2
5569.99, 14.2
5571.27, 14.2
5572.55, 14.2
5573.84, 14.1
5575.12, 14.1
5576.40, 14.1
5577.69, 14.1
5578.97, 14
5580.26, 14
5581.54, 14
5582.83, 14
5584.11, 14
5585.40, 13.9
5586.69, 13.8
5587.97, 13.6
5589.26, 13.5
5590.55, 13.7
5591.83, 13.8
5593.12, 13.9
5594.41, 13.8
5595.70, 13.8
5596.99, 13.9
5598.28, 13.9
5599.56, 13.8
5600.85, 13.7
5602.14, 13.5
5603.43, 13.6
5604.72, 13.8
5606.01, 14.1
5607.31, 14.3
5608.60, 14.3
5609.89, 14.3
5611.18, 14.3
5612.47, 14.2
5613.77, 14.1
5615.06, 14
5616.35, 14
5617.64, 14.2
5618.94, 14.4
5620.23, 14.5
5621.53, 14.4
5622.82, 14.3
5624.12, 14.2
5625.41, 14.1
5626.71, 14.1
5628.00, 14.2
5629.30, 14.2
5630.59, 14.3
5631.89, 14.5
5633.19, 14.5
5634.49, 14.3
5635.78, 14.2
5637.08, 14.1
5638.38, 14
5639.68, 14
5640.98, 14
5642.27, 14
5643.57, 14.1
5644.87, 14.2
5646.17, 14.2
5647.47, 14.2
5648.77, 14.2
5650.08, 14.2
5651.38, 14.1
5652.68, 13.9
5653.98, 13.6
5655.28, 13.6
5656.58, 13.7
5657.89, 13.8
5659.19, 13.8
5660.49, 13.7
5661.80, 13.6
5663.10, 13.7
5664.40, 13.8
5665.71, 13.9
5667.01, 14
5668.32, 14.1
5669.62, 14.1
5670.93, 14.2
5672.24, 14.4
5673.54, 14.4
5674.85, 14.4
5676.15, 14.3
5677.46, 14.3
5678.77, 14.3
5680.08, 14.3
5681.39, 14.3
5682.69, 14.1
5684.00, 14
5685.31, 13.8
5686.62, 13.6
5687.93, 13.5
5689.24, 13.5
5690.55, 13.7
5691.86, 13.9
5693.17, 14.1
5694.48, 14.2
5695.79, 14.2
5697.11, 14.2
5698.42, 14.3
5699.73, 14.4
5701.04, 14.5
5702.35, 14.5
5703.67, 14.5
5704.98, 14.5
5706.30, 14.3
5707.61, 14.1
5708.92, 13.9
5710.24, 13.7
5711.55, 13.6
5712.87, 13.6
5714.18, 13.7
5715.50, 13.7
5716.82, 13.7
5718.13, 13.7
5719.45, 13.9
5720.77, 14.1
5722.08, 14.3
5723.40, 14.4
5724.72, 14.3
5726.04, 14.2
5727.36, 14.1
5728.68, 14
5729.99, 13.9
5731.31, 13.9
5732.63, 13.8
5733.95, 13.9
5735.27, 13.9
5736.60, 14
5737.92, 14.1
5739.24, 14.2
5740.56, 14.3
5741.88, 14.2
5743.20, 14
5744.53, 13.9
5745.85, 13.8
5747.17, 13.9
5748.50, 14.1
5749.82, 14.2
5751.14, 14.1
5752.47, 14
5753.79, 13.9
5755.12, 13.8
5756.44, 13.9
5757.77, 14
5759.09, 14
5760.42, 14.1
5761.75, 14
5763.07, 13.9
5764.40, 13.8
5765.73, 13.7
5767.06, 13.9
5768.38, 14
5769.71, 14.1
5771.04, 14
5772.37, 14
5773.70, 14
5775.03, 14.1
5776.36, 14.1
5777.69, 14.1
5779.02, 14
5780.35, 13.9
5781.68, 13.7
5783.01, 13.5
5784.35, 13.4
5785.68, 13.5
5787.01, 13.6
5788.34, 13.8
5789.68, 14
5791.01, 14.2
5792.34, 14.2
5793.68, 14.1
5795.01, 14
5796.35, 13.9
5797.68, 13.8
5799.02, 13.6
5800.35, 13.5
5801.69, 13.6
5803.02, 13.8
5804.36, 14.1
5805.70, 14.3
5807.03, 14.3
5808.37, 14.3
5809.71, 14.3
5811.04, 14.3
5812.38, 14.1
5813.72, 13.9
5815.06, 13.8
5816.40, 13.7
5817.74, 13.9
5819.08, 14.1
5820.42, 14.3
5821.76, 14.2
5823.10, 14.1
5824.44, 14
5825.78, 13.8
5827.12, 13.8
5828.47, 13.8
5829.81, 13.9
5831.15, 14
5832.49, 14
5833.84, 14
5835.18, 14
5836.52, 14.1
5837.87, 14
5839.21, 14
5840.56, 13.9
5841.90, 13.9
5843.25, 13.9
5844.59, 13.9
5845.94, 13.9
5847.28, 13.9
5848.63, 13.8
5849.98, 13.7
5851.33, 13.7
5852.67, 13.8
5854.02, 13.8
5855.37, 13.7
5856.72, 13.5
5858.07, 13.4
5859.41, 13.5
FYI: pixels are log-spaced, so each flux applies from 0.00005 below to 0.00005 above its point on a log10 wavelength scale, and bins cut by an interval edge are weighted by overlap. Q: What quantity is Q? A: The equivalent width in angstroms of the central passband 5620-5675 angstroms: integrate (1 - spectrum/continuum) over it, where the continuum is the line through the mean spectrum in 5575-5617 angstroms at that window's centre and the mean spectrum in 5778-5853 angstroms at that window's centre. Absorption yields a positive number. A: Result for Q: -0.6 angstroms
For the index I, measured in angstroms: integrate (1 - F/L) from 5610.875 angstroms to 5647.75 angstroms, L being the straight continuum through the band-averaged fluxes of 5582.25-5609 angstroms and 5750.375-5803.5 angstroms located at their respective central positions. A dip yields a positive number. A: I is -0.9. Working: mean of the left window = 13.8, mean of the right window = 13.9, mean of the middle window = 14.2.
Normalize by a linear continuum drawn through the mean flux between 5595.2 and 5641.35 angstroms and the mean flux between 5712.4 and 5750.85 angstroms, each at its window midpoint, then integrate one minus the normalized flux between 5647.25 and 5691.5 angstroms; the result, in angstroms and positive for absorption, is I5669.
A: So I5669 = 0.3 angstroms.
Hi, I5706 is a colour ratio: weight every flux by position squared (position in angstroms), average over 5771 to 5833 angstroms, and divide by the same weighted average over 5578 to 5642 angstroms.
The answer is 1.1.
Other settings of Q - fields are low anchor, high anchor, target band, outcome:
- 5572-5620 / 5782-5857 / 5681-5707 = -0.3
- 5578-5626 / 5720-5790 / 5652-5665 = 0.2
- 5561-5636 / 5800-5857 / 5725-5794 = 0.1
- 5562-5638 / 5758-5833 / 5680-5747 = -0.1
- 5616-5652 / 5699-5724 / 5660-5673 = 0.2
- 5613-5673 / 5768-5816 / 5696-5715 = -0.1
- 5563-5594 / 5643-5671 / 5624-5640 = -0.3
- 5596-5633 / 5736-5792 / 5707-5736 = 0.1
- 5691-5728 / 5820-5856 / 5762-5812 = 0.2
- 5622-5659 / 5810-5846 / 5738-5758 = 0.0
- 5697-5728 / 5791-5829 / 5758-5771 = 0.1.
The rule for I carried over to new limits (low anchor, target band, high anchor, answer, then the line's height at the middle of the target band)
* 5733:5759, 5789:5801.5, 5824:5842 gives 0.1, 14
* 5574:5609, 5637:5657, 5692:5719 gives 0.0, 14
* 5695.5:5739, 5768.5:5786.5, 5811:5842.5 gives 0.2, 14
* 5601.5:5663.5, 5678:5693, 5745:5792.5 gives 0.1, 14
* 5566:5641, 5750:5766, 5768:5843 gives 0.0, 14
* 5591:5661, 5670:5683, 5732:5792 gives -0.3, 14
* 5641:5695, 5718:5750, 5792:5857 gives -0.2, 14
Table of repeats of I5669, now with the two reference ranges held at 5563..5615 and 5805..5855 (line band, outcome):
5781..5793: 0.2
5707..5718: 0.2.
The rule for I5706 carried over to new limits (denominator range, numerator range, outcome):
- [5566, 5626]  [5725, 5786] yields 1.05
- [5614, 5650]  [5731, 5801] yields 1.03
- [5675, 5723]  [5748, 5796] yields 1.02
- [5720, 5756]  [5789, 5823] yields 1.02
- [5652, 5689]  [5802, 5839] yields 1.06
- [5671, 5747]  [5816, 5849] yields 1.04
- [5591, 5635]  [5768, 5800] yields 1.05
